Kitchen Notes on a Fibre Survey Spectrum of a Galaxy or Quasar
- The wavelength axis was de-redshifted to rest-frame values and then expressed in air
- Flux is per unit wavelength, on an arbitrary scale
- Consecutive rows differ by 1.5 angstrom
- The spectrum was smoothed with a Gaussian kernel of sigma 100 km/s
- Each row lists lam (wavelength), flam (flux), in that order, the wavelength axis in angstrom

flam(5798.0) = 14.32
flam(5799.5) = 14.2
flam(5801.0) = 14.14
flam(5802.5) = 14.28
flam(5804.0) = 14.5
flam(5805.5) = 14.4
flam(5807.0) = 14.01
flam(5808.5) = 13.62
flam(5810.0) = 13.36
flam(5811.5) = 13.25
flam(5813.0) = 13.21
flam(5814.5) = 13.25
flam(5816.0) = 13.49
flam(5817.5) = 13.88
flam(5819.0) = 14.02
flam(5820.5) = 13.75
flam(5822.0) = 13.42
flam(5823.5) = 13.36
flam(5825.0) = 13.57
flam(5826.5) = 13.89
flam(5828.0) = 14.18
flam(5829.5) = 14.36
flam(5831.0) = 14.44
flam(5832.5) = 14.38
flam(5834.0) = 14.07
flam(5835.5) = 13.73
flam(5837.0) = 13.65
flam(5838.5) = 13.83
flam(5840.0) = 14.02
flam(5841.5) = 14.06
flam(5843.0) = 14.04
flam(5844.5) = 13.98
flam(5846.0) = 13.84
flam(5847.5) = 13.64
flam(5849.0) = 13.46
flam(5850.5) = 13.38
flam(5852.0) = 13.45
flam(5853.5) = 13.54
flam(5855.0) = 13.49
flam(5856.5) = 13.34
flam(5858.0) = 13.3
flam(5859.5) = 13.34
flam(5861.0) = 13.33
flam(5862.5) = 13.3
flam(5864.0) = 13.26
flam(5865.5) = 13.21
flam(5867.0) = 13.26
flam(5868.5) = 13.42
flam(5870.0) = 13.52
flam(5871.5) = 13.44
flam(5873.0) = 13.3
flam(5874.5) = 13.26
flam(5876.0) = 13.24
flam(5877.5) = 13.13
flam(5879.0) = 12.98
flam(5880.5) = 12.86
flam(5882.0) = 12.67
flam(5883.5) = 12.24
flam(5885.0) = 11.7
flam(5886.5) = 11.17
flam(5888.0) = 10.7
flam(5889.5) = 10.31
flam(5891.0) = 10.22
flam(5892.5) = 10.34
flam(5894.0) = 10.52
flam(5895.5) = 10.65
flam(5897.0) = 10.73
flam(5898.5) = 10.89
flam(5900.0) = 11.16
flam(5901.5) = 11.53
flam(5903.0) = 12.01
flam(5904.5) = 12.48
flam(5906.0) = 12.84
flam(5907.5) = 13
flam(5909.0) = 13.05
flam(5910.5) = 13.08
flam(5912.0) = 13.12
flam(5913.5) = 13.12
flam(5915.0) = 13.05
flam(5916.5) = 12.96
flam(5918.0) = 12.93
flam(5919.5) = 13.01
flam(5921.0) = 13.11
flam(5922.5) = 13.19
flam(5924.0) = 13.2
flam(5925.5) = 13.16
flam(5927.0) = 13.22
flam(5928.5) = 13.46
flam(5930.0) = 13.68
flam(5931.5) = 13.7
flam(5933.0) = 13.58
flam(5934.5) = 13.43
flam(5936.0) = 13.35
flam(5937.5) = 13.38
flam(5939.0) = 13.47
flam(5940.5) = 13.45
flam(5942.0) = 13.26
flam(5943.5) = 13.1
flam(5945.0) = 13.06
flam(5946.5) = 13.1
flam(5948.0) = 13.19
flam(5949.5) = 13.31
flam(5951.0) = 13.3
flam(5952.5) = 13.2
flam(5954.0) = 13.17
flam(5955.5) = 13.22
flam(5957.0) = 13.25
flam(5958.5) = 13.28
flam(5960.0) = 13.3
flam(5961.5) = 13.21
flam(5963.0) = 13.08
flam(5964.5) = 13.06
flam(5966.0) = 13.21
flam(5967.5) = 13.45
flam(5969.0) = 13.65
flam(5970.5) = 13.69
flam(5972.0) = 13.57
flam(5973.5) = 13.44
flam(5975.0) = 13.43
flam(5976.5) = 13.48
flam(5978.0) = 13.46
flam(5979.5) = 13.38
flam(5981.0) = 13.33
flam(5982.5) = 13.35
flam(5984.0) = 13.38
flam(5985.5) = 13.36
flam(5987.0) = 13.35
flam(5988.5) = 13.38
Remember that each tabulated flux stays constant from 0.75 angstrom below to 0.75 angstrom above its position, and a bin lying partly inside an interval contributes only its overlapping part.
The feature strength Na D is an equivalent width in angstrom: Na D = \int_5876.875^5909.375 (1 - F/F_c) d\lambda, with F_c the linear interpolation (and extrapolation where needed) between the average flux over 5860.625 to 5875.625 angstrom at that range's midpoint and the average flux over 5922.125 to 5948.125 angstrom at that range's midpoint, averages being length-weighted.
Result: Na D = 4.05 angstrom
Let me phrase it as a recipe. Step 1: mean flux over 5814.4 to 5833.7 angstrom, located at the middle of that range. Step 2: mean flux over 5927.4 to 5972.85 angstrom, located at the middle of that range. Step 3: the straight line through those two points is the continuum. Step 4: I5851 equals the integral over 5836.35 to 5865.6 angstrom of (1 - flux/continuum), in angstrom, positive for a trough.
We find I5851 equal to 0.4 angstrom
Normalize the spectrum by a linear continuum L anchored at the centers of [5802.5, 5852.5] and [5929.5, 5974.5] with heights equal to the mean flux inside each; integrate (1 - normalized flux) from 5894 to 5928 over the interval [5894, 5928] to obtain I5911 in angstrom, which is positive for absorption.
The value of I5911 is 2.5 angstrom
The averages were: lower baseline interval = 13.8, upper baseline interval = 13.3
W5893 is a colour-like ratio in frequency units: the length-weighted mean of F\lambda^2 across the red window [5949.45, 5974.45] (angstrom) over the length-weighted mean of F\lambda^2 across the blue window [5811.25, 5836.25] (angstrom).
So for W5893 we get 1.01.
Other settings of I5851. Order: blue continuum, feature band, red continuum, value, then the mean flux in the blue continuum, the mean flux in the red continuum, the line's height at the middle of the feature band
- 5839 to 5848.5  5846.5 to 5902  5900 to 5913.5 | 3.4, 13.9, 12.6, 13.3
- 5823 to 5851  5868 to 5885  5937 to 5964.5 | 0.8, 13.9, 13.2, 13.7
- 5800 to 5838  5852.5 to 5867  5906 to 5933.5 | 0.3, 13.9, 13.2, 13.6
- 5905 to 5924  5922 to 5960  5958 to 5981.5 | -0.3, 13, 13.4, 13.2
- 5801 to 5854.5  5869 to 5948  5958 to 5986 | 5.6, 13.8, 13.4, 13.6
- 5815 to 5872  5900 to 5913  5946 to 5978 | 0.9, 13.7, 13.3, 13.5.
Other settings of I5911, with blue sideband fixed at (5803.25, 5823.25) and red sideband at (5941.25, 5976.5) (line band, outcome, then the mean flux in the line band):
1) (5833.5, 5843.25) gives -0.2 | 13.9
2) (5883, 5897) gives 2.7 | 10.8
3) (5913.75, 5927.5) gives 0.3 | 13.1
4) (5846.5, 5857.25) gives 0.1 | 13.5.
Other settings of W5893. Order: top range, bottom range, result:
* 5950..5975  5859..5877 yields 1.03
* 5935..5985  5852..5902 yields 1.11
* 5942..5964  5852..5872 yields 1.02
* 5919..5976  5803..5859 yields 1.01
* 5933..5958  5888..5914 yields 1.15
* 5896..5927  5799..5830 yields 0.94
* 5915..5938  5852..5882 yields 1.02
